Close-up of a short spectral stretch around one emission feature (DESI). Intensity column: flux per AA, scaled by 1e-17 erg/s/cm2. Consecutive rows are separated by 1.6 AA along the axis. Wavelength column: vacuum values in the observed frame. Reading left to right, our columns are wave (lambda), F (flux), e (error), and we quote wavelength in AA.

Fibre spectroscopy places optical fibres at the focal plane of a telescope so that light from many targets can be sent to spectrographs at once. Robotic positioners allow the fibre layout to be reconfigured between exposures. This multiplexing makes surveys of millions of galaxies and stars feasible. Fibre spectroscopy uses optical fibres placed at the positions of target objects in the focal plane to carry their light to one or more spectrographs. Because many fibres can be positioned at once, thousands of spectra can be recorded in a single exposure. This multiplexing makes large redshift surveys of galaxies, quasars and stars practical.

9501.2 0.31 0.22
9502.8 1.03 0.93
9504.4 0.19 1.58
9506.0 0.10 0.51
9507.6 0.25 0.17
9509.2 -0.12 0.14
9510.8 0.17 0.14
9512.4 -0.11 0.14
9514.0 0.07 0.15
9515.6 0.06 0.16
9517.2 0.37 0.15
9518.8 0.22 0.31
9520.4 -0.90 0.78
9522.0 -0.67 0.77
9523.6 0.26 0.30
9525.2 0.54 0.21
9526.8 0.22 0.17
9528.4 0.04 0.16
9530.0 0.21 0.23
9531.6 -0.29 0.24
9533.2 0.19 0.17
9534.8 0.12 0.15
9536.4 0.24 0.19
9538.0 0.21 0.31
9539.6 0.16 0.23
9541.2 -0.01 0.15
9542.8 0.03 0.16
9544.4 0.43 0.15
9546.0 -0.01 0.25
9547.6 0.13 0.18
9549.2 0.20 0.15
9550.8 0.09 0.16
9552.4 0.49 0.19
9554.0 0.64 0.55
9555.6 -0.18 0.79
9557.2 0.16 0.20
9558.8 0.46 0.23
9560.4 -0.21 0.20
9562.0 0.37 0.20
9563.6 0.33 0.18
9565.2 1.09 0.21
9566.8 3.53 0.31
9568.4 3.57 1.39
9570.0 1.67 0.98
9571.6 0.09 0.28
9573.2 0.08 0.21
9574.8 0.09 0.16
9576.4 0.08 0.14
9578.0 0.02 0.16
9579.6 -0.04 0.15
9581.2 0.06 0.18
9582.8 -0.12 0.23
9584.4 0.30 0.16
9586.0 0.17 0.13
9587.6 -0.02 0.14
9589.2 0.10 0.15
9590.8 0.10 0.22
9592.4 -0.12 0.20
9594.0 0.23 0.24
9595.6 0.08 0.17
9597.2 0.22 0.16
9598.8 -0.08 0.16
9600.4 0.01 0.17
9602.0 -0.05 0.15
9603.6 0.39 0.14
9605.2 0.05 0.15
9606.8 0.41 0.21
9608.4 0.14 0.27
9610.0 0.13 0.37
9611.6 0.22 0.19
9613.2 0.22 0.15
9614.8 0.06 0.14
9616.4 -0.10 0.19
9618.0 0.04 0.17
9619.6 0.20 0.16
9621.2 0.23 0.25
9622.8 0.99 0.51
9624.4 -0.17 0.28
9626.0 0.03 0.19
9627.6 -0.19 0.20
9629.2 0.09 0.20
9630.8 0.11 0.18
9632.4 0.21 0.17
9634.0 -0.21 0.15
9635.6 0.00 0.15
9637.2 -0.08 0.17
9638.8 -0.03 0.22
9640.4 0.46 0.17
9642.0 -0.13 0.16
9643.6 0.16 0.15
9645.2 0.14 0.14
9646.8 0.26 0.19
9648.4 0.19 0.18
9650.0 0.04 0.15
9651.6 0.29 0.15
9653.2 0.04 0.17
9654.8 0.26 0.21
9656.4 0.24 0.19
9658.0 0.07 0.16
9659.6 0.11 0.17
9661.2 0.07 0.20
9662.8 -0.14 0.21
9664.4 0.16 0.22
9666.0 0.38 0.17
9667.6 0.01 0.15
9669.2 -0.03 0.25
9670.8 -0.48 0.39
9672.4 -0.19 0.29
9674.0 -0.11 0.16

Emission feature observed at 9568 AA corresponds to [O III]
